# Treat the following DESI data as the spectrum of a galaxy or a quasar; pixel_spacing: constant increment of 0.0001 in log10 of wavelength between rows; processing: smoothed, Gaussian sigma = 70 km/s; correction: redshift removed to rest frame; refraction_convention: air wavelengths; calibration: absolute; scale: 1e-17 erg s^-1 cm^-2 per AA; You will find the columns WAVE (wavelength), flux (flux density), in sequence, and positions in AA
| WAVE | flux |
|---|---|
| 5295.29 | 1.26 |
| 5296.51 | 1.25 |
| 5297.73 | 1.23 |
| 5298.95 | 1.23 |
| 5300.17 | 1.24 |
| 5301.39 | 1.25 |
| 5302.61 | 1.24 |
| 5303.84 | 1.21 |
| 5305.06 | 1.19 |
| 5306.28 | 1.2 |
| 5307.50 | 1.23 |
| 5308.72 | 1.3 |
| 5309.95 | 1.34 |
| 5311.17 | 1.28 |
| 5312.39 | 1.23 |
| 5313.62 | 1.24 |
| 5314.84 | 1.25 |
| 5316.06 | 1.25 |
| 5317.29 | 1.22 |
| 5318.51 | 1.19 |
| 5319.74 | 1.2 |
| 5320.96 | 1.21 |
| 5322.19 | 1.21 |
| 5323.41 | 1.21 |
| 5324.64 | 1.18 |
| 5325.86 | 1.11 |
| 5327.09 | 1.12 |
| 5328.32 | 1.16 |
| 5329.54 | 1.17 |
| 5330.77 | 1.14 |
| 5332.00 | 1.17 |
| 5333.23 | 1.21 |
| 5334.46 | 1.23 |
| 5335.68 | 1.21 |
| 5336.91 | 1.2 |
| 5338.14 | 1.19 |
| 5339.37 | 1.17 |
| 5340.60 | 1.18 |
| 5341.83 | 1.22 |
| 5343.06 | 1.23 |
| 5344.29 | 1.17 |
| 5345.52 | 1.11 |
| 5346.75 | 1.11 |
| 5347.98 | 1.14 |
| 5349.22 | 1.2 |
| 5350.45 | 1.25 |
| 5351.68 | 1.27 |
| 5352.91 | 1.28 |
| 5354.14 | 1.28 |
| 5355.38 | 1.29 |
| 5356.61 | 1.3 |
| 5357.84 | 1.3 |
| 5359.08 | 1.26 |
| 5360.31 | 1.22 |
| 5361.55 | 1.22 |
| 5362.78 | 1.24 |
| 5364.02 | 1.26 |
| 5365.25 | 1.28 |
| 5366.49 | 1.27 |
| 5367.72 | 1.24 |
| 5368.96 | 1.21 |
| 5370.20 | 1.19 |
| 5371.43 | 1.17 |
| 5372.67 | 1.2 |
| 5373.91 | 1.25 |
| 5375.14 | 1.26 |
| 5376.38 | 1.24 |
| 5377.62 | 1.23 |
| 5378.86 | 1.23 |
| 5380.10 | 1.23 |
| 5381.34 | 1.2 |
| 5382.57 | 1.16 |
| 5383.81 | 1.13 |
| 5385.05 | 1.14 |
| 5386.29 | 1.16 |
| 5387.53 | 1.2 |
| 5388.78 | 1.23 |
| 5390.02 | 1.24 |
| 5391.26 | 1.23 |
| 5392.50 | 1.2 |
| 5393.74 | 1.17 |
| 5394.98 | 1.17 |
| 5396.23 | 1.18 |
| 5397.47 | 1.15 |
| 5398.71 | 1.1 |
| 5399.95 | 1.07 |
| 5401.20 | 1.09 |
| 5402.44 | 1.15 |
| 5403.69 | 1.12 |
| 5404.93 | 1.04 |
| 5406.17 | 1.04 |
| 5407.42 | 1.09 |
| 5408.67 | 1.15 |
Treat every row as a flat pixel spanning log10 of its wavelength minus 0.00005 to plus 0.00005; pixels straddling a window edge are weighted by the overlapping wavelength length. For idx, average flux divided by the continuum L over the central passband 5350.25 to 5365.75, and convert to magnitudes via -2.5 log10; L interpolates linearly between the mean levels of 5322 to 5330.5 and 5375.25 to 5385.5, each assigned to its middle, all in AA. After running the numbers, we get -0.07 mag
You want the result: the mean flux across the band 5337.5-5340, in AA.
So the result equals 1.18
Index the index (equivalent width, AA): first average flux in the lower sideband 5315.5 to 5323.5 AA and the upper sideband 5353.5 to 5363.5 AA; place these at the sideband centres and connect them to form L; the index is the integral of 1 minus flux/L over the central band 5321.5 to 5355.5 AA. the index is 1.25 AA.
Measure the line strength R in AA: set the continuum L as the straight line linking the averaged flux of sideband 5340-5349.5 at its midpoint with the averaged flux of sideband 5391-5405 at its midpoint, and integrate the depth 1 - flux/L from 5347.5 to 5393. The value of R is -2.8 AA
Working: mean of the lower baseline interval 1.17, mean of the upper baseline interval 1.14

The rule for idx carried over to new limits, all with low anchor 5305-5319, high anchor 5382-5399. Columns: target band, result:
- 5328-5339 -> 0.04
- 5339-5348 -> 0.05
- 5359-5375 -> -0.03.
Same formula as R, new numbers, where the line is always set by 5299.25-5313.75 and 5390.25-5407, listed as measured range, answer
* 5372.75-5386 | -0.55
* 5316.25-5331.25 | 0.55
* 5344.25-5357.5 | -0.34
